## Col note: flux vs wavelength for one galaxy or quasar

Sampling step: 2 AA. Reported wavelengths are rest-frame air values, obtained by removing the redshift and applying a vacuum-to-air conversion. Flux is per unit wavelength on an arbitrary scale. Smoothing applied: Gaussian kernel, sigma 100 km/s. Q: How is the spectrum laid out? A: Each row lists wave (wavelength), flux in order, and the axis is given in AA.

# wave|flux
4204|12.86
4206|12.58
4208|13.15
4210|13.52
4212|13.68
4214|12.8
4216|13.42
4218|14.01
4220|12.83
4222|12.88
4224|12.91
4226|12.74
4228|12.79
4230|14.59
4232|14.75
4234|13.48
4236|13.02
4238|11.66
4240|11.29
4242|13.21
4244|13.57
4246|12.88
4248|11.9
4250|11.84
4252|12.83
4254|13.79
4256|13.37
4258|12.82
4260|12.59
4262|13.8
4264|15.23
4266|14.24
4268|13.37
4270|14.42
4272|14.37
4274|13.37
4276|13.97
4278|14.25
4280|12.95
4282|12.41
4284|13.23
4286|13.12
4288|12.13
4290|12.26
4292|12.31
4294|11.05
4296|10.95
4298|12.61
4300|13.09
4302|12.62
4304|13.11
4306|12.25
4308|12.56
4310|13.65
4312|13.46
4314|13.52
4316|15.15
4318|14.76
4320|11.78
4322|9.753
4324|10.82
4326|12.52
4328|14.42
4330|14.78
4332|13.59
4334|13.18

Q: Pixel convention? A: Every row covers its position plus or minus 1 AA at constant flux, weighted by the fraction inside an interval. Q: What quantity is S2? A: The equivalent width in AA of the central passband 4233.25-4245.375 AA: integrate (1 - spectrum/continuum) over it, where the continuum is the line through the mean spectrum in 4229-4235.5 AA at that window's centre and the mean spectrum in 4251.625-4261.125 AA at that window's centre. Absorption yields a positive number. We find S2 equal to 1.0 AA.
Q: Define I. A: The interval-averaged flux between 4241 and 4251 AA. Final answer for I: 12.7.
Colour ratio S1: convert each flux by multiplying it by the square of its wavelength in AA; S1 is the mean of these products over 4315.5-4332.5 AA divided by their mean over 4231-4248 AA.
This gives 1.05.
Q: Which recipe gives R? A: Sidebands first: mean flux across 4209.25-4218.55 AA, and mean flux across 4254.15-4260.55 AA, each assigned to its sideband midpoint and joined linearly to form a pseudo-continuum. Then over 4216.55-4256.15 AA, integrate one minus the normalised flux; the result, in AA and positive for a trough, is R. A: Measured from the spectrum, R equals 0.7 AA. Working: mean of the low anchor 13.5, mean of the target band 13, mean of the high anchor 13.1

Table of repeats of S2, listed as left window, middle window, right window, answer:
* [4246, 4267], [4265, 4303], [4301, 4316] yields 0.6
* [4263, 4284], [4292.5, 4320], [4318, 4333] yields 0.3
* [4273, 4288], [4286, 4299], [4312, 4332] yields 1.2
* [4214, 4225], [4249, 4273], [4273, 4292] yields -0.9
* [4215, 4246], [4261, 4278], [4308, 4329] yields -1.4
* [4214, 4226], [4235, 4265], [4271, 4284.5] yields 0.9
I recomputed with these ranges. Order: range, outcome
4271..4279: 14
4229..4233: 14.7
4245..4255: 12.6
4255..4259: 13.1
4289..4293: 12.3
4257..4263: 13.1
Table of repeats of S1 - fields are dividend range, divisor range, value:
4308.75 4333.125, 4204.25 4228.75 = 1.06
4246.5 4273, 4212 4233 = 1.02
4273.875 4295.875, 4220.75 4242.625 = 1.00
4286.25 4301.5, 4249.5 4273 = 0.91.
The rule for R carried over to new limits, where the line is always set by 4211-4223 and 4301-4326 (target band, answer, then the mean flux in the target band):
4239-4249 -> 0.4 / 12.6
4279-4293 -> 0.3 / 12.6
